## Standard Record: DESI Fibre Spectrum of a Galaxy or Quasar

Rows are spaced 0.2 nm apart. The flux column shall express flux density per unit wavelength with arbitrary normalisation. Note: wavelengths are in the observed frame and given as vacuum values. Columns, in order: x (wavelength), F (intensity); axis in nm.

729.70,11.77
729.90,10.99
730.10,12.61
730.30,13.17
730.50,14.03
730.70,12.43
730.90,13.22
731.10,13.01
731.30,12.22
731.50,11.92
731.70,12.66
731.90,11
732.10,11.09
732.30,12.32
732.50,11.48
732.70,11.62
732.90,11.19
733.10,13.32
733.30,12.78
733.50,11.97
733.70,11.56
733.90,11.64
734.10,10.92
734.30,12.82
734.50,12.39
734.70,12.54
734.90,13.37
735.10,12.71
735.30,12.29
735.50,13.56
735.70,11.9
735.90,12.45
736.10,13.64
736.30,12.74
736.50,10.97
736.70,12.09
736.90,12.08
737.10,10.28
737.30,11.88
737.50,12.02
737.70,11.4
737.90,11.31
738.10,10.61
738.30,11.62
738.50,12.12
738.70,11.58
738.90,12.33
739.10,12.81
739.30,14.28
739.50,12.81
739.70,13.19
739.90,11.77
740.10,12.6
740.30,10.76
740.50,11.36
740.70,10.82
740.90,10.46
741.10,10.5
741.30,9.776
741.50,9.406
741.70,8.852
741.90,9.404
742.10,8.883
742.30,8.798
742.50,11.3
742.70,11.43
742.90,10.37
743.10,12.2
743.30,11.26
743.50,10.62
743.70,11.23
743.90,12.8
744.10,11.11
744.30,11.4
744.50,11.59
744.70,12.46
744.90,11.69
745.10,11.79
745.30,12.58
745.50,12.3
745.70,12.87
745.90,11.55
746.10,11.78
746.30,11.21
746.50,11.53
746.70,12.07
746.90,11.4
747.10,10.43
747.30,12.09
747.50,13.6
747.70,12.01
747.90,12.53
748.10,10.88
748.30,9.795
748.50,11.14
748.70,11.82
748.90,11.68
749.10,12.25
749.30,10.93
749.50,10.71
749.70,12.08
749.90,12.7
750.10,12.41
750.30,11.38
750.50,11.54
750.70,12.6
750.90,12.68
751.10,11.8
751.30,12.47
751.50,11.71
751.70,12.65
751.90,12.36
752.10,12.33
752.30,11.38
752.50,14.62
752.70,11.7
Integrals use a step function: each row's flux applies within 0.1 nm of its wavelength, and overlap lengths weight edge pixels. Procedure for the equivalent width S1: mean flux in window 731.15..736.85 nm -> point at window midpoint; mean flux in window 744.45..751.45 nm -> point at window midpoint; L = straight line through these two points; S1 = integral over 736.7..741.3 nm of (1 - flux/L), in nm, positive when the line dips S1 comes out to 0.13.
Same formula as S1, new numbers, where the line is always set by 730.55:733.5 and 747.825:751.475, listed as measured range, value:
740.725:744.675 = 0.422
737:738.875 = 0.090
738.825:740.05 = -0.089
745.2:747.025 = -0.011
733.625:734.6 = 0.021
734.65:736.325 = -0.099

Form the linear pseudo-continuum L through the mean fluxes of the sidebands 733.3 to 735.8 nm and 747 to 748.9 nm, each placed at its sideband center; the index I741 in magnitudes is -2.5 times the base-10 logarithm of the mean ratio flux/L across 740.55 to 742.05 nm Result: 0.20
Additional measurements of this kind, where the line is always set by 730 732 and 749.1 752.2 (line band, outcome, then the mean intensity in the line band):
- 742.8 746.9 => 0.045 mag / 11.7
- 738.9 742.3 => 0.118 mag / 11.1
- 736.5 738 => 0.081 mag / 11.5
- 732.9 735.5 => 0.015 mag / 12.4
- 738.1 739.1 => 0.047 mag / 11.9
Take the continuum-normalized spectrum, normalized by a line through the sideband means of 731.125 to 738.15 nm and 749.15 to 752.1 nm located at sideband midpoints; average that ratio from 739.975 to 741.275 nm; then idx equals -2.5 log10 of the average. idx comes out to 0.10 mag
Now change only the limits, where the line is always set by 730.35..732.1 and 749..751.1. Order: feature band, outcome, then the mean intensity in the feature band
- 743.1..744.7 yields 0.052 mag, 11.5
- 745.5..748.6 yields 0.031 mag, 11.7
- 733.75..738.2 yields 0.025 mag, 12.1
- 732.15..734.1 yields 0.047 mag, 11.9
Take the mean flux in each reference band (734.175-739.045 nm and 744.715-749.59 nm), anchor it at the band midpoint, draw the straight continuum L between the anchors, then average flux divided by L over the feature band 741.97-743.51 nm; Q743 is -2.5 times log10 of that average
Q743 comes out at 0.13 mag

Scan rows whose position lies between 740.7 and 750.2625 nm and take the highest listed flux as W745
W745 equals 13.6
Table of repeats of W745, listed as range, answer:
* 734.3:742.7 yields 14.28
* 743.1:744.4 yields 12.8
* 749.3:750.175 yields 12.7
